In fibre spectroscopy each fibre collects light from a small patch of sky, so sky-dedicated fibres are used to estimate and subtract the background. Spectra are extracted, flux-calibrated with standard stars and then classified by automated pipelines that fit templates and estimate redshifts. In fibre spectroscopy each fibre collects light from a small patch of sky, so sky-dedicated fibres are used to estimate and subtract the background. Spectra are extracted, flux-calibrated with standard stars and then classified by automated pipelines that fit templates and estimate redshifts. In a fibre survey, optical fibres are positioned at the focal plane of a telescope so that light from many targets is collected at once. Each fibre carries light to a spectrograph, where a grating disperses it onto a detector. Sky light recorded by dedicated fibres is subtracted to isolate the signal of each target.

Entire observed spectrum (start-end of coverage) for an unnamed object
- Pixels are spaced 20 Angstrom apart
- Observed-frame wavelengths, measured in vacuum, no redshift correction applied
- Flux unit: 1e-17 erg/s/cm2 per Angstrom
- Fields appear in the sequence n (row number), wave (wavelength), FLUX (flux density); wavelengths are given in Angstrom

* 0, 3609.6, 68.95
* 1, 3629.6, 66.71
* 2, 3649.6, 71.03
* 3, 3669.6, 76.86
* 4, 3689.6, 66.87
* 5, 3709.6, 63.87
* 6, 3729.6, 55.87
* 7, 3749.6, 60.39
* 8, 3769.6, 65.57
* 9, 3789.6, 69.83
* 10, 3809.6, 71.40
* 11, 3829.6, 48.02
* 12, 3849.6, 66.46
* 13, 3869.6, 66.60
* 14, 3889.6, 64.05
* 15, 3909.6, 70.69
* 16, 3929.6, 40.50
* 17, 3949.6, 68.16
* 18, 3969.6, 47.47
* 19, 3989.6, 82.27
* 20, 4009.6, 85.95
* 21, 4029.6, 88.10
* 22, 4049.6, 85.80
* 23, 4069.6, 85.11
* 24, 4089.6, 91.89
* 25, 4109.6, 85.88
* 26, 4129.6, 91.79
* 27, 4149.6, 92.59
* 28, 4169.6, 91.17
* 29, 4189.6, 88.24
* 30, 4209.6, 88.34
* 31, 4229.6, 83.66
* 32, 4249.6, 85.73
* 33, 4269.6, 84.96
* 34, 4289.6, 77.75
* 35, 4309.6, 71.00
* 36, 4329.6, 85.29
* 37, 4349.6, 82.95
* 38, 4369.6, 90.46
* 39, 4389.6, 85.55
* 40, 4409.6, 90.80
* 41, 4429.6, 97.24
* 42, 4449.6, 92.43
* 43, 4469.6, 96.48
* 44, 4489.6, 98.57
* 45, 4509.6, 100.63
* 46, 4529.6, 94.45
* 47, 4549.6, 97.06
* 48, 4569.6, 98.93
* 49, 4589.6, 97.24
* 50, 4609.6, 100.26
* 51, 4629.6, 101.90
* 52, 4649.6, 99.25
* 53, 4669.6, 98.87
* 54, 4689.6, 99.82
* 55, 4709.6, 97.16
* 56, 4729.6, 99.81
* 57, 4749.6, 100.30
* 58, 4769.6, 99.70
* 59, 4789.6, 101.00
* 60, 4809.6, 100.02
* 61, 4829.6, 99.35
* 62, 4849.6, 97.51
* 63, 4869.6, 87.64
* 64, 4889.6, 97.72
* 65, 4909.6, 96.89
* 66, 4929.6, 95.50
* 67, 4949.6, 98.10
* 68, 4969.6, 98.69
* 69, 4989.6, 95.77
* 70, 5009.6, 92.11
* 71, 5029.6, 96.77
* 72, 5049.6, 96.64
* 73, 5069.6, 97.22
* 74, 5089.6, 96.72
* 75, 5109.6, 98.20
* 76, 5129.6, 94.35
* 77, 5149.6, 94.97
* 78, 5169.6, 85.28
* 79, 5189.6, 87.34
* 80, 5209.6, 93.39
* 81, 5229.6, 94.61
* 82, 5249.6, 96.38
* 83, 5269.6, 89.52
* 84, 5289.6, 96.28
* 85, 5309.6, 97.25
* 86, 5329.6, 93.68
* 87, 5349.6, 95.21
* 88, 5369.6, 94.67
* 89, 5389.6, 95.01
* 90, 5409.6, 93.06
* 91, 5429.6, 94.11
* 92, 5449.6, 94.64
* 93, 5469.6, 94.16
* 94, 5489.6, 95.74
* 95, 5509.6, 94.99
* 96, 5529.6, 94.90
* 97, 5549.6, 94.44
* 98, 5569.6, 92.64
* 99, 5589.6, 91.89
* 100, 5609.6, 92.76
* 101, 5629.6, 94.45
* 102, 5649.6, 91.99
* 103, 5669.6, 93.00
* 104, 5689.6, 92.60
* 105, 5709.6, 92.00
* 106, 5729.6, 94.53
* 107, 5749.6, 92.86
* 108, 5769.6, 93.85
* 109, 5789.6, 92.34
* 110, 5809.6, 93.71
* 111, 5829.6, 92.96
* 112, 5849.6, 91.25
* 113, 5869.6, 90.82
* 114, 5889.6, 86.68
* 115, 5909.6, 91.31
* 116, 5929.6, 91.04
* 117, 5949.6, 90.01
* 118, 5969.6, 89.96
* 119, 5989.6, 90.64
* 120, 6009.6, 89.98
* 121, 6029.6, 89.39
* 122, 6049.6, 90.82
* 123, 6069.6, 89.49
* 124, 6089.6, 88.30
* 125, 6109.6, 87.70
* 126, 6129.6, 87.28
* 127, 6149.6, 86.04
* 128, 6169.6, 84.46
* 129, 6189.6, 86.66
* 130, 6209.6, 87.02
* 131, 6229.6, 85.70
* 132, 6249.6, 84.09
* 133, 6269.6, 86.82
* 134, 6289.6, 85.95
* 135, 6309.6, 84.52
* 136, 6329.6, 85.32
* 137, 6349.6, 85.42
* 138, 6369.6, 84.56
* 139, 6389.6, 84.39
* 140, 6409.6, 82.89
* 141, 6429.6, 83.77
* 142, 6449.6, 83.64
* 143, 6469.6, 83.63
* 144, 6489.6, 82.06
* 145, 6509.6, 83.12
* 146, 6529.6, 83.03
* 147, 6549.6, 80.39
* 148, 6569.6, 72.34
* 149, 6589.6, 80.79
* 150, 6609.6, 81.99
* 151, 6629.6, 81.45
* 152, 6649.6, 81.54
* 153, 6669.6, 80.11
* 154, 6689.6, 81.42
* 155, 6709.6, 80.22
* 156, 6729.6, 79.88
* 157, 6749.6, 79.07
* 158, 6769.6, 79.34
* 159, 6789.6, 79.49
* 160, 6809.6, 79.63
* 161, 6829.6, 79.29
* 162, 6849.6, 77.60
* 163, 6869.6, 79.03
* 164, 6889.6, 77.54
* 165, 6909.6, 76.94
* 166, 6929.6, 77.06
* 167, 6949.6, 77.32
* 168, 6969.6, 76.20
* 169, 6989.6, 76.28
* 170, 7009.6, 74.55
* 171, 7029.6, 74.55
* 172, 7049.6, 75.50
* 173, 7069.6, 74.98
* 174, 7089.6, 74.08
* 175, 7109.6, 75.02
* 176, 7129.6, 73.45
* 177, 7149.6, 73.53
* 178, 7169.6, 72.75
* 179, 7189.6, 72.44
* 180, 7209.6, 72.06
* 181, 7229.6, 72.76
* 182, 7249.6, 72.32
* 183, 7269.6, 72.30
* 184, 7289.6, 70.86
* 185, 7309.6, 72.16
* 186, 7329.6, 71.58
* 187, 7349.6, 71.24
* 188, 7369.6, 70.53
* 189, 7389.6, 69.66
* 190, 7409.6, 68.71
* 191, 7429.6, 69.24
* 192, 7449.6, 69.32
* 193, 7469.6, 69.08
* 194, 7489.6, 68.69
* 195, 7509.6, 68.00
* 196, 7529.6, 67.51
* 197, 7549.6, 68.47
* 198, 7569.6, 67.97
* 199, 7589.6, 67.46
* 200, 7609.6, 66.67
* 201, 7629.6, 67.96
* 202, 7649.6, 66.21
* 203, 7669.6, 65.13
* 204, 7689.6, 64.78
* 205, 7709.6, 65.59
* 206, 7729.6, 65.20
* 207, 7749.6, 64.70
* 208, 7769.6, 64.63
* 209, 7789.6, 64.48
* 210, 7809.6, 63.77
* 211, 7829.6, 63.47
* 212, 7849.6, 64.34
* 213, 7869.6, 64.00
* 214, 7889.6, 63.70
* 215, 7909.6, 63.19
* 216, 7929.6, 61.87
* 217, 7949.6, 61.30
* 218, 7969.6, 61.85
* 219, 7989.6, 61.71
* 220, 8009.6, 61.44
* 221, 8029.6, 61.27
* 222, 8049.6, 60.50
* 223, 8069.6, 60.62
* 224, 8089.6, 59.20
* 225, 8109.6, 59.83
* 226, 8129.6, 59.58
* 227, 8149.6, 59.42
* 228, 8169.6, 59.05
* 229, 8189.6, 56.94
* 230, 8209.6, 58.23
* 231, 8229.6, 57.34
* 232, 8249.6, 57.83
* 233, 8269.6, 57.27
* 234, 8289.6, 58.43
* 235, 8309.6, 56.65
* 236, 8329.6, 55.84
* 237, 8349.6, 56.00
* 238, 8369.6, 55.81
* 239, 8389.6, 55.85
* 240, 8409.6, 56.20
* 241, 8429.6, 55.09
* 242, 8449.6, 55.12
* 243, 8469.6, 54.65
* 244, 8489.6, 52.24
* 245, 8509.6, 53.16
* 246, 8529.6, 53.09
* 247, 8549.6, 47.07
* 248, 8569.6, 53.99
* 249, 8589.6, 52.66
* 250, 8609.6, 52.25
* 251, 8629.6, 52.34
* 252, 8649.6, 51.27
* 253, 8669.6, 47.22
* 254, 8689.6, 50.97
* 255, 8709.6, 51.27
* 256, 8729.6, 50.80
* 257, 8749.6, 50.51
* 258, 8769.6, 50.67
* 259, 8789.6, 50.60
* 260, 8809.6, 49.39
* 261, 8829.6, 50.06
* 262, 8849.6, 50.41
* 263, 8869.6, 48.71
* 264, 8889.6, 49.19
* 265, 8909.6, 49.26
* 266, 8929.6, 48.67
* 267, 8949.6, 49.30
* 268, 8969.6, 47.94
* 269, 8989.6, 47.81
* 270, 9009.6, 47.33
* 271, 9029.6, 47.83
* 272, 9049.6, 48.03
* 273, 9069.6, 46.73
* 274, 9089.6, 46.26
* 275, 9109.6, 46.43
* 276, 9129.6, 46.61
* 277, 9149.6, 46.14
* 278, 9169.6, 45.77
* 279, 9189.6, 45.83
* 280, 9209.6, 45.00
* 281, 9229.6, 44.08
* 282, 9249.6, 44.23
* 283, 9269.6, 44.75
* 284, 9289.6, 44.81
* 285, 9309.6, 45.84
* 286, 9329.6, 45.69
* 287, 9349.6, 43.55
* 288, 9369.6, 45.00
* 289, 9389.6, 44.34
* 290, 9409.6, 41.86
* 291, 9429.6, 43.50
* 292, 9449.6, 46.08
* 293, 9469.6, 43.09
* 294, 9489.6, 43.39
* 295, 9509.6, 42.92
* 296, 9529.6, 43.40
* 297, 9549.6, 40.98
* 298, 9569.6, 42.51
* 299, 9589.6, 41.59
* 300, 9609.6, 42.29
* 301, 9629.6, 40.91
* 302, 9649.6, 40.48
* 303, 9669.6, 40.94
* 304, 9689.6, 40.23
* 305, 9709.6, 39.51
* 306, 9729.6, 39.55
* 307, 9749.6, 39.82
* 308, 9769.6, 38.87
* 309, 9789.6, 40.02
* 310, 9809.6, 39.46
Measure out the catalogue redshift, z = 0.00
